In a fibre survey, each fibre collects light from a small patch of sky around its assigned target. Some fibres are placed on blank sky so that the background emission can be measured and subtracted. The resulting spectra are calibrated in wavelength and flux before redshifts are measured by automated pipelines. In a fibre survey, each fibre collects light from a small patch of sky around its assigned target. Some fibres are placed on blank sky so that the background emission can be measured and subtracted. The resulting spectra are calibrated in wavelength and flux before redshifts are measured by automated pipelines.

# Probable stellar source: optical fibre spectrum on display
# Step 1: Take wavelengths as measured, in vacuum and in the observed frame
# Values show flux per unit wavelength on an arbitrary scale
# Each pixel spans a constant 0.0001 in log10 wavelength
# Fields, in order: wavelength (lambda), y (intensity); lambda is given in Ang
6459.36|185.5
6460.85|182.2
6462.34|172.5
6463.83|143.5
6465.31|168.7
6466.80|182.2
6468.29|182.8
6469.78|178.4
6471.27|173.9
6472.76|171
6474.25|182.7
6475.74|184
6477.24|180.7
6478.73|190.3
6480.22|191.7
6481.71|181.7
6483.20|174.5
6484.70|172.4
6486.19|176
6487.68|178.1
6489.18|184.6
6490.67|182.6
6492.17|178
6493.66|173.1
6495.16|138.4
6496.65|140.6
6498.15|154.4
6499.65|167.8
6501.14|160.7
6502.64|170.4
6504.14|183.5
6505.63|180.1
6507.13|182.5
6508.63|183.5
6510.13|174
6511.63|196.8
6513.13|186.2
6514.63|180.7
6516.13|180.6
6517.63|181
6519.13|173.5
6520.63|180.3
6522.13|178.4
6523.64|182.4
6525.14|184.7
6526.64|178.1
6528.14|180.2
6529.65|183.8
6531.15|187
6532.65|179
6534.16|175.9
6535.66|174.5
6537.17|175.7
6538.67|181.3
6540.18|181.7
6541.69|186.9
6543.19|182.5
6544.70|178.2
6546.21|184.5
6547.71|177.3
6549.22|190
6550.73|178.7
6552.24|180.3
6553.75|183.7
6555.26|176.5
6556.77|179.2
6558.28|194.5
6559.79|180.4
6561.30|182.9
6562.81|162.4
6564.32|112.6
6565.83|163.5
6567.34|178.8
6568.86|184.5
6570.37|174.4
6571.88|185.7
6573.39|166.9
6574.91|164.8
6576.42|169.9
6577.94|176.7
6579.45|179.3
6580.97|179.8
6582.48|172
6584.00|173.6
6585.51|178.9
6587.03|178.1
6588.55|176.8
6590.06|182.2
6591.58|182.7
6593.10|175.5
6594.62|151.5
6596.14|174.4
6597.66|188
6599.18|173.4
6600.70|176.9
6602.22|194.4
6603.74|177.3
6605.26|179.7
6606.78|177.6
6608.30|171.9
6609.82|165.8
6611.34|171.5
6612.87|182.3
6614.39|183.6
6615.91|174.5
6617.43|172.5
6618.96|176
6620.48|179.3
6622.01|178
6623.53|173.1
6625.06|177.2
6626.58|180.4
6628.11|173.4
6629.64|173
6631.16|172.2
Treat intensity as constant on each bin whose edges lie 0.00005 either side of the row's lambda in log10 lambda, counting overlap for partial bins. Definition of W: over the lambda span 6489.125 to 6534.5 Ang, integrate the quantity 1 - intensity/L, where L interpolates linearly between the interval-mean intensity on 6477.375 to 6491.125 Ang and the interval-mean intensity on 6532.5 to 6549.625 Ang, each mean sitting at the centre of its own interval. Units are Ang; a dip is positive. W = 1.21 Ang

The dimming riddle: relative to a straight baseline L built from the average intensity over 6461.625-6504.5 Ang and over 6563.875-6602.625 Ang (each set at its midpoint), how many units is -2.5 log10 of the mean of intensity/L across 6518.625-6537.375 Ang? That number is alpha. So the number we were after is -0.038 mag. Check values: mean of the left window 173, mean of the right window 174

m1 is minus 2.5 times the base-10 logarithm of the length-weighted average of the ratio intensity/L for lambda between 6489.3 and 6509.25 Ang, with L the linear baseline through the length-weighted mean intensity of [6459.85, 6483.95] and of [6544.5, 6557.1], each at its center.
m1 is 0.06 mag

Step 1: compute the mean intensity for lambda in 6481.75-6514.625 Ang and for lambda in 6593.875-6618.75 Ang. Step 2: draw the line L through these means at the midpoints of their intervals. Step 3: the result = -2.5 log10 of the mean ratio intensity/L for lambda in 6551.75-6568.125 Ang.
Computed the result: 0.02 mag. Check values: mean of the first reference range 174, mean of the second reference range 176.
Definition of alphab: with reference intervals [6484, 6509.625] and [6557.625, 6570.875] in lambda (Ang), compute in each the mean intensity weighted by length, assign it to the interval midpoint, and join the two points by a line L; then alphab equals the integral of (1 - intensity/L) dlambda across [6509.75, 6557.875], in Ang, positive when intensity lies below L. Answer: -3.0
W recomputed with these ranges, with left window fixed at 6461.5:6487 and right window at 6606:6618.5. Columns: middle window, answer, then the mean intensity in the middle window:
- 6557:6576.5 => 0.5 Ang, 171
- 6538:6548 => -0.3 Ang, 182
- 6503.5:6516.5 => -0.5 Ang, 183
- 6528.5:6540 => -0.2 Ang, 180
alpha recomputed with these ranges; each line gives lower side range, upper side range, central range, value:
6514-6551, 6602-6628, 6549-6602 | 0.02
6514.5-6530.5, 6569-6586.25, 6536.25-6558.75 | -0.02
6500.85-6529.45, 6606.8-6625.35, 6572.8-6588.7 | 0.02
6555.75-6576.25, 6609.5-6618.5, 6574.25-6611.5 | -0.01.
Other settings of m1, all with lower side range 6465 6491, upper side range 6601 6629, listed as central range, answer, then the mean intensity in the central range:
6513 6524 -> -0.01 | 180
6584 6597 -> 0.02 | 175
